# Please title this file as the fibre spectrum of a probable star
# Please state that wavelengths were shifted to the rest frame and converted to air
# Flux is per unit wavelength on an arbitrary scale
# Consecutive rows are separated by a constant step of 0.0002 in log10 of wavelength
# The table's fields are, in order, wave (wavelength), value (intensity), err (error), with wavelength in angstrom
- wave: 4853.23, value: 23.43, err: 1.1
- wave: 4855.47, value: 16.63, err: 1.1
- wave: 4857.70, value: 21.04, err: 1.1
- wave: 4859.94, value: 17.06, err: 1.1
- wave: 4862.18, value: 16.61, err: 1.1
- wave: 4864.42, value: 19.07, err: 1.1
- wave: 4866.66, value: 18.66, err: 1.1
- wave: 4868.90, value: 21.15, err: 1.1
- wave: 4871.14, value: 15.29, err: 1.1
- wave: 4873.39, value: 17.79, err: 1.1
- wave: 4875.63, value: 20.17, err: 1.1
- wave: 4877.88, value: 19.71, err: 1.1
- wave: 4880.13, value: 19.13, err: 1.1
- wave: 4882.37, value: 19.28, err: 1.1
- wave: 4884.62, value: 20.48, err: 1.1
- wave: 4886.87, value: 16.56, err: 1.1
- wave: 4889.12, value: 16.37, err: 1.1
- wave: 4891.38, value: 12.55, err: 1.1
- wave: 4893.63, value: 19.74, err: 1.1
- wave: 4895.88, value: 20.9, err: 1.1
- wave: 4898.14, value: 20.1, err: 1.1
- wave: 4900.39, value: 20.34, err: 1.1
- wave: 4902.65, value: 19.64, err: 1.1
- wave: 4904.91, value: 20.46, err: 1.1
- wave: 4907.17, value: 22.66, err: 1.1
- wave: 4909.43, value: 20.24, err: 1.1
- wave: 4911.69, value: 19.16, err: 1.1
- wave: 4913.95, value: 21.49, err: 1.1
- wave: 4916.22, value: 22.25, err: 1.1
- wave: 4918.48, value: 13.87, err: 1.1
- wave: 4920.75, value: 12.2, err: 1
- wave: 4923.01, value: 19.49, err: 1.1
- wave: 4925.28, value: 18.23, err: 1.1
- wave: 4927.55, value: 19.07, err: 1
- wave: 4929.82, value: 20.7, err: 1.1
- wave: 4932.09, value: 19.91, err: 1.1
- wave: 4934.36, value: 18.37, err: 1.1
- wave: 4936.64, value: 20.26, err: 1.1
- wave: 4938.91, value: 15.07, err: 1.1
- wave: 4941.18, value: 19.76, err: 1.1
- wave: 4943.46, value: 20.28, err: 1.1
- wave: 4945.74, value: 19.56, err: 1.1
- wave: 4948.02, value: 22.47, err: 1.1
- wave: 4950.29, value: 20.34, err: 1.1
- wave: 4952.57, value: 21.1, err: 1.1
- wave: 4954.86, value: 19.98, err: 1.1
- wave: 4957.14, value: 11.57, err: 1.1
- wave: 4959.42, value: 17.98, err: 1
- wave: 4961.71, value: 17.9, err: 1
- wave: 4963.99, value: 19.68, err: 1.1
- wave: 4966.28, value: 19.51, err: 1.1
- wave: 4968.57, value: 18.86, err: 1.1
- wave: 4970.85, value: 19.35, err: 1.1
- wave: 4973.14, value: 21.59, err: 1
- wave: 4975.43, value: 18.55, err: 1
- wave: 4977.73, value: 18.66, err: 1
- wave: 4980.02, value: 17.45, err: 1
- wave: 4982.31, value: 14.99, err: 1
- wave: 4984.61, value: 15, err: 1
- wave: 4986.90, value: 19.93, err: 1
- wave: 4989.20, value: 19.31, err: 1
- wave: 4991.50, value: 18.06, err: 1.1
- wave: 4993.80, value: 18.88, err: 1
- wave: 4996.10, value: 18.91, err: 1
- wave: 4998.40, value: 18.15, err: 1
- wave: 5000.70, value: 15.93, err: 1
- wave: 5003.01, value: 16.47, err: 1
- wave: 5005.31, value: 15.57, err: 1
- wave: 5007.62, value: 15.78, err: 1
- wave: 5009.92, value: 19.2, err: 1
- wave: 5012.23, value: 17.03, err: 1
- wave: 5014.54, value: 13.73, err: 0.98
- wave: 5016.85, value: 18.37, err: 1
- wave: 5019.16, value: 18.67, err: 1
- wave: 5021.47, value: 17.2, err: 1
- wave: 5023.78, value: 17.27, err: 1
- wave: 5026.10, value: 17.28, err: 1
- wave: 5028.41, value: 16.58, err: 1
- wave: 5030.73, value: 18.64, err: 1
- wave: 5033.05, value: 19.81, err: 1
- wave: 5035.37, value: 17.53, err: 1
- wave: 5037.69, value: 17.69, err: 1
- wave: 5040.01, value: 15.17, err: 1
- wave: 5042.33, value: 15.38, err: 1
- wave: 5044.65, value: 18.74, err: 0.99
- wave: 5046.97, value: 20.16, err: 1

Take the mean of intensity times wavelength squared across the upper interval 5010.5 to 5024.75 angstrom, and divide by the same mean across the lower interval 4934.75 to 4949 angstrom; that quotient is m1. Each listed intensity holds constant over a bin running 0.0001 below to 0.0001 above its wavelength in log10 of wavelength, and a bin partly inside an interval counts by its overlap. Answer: 0.9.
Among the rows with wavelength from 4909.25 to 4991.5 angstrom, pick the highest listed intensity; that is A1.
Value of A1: 22.47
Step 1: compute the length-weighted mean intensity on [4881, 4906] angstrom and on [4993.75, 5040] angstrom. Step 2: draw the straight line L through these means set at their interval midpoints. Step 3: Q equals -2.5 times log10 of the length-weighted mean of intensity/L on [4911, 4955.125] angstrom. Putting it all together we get -0.050 mag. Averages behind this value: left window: 18.8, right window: 17.3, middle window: 19.2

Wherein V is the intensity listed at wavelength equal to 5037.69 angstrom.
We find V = 17.69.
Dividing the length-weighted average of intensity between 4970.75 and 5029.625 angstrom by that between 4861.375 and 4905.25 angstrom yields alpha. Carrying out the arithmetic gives 0.9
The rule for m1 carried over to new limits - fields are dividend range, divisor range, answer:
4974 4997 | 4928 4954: 0.93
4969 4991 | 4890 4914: 0.96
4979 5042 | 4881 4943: 0.96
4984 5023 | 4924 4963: 0.94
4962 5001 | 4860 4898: 1.05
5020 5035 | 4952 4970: 1.00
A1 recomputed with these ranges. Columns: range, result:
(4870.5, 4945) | 22.66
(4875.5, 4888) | 20.48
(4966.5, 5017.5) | 21.59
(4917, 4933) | 20.7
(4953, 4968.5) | 19.98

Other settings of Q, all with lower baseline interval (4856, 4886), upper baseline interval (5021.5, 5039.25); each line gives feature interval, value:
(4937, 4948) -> -0.049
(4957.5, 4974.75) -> -0.044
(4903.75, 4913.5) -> -0.118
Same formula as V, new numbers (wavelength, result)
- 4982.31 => 14.99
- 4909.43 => 20.24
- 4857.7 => 21.04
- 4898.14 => 20.1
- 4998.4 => 18.15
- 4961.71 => 17.9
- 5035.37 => 17.53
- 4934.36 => 18.37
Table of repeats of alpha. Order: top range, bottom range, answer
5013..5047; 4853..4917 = 0.91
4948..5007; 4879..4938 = 0.96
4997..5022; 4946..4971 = 0.89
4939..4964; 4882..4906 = 1.01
